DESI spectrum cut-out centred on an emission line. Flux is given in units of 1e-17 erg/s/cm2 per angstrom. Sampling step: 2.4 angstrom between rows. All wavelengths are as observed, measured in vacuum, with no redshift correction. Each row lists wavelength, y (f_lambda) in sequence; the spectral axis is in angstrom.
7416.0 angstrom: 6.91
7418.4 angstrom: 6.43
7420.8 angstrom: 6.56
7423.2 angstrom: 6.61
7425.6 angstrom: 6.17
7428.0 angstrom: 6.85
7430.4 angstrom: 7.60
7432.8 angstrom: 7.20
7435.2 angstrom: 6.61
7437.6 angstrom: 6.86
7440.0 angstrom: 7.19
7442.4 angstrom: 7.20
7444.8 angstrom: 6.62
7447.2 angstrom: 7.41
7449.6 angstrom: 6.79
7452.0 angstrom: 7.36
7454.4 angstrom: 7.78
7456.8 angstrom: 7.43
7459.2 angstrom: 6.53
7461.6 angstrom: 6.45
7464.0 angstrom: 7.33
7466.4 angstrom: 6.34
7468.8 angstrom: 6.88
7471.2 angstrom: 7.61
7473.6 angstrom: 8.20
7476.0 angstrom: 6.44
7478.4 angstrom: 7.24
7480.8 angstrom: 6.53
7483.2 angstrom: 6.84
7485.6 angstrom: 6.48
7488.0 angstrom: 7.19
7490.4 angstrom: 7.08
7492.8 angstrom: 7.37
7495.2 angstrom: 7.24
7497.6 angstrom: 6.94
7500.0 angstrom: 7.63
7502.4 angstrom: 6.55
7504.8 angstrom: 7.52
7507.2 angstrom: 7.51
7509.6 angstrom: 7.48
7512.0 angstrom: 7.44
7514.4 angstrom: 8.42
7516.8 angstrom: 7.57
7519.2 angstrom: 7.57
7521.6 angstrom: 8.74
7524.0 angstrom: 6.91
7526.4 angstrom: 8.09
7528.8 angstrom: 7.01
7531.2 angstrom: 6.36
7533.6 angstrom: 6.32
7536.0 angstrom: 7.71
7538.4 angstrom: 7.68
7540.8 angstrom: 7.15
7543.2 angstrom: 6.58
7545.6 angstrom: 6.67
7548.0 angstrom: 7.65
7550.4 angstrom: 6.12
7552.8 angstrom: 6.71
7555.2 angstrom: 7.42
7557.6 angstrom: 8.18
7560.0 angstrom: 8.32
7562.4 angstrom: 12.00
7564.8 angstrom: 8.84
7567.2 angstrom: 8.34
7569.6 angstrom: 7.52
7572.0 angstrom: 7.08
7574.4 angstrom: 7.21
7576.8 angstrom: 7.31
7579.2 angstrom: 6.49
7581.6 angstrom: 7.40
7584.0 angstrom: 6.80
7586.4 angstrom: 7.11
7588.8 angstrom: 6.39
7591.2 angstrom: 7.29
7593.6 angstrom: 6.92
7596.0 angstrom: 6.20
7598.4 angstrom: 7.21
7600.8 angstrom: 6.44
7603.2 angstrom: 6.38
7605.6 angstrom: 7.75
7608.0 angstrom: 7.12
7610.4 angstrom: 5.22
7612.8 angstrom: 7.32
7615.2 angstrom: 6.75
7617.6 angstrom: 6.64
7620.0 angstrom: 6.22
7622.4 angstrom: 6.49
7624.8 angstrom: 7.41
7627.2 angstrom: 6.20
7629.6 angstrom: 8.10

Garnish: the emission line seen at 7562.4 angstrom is [N II]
